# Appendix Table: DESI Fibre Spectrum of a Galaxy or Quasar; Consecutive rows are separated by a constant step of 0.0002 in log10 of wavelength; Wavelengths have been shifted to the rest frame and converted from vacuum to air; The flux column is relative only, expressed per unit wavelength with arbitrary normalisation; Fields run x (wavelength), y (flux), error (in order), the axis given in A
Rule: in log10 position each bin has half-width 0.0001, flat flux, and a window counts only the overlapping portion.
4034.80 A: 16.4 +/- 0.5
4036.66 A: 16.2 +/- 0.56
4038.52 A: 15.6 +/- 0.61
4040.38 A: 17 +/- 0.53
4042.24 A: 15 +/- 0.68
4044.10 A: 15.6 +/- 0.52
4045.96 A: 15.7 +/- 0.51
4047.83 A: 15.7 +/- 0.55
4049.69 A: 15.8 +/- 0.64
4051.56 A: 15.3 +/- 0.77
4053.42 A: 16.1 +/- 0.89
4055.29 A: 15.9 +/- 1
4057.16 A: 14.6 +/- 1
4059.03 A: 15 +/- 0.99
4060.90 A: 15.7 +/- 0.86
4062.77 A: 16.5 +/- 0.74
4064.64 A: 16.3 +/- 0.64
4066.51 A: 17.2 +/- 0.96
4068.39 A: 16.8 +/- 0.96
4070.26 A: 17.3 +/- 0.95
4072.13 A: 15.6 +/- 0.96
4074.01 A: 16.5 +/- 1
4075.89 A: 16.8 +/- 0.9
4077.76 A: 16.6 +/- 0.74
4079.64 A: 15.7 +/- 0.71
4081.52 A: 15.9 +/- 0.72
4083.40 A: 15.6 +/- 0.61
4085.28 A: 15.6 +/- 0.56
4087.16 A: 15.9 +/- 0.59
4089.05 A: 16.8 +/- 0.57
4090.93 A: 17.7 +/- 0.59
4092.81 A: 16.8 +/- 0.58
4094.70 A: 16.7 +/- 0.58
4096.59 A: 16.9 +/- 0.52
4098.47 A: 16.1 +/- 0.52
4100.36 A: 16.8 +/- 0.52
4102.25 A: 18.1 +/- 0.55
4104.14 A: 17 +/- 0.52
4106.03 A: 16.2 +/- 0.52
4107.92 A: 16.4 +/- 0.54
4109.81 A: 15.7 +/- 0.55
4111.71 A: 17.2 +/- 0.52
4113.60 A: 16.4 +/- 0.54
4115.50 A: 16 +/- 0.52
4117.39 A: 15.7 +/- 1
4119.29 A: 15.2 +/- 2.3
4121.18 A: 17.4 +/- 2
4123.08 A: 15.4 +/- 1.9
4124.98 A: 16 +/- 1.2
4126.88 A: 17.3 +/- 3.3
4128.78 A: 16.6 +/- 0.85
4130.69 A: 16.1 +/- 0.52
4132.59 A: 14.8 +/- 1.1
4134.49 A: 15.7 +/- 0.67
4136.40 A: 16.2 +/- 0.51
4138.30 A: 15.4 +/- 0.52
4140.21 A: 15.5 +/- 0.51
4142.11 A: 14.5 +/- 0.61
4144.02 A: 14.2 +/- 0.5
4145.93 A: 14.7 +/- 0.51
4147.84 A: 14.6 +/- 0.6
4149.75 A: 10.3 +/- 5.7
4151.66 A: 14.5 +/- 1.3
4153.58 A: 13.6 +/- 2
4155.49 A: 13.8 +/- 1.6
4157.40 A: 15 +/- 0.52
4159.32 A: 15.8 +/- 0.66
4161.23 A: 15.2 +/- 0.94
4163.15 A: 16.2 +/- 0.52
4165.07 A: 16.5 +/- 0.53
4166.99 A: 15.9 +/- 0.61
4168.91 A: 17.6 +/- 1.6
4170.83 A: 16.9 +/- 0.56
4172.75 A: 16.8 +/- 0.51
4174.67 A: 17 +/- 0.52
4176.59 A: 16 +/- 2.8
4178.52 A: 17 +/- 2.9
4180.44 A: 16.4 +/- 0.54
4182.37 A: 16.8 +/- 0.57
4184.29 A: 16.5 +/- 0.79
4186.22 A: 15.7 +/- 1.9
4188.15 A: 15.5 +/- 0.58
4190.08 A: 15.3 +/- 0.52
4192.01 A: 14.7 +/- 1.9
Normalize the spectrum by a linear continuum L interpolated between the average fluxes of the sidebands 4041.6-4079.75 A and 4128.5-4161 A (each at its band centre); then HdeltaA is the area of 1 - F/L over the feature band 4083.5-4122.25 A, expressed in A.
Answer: -2.9 A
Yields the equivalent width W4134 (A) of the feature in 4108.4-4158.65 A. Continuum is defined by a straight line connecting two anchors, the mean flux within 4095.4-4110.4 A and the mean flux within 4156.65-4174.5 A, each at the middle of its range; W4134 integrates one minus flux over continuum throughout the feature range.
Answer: 3.6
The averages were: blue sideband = 16.7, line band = 15.3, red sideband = 16.3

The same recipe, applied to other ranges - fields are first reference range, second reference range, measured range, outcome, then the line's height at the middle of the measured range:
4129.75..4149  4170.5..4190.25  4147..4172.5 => 1.04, 15.7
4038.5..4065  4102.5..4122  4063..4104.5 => -1.30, 16.1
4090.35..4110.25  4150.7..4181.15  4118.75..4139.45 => 0.46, 16.4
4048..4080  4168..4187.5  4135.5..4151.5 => 2.00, 16.5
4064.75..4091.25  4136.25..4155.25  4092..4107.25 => -1.08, 15.7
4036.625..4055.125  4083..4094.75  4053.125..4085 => 0.07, 16.2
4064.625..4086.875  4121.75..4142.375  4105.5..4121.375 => -0.19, 16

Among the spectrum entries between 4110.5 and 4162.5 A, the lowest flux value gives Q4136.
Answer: 10.3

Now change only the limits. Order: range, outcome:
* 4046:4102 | 14.6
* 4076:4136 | 14.8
